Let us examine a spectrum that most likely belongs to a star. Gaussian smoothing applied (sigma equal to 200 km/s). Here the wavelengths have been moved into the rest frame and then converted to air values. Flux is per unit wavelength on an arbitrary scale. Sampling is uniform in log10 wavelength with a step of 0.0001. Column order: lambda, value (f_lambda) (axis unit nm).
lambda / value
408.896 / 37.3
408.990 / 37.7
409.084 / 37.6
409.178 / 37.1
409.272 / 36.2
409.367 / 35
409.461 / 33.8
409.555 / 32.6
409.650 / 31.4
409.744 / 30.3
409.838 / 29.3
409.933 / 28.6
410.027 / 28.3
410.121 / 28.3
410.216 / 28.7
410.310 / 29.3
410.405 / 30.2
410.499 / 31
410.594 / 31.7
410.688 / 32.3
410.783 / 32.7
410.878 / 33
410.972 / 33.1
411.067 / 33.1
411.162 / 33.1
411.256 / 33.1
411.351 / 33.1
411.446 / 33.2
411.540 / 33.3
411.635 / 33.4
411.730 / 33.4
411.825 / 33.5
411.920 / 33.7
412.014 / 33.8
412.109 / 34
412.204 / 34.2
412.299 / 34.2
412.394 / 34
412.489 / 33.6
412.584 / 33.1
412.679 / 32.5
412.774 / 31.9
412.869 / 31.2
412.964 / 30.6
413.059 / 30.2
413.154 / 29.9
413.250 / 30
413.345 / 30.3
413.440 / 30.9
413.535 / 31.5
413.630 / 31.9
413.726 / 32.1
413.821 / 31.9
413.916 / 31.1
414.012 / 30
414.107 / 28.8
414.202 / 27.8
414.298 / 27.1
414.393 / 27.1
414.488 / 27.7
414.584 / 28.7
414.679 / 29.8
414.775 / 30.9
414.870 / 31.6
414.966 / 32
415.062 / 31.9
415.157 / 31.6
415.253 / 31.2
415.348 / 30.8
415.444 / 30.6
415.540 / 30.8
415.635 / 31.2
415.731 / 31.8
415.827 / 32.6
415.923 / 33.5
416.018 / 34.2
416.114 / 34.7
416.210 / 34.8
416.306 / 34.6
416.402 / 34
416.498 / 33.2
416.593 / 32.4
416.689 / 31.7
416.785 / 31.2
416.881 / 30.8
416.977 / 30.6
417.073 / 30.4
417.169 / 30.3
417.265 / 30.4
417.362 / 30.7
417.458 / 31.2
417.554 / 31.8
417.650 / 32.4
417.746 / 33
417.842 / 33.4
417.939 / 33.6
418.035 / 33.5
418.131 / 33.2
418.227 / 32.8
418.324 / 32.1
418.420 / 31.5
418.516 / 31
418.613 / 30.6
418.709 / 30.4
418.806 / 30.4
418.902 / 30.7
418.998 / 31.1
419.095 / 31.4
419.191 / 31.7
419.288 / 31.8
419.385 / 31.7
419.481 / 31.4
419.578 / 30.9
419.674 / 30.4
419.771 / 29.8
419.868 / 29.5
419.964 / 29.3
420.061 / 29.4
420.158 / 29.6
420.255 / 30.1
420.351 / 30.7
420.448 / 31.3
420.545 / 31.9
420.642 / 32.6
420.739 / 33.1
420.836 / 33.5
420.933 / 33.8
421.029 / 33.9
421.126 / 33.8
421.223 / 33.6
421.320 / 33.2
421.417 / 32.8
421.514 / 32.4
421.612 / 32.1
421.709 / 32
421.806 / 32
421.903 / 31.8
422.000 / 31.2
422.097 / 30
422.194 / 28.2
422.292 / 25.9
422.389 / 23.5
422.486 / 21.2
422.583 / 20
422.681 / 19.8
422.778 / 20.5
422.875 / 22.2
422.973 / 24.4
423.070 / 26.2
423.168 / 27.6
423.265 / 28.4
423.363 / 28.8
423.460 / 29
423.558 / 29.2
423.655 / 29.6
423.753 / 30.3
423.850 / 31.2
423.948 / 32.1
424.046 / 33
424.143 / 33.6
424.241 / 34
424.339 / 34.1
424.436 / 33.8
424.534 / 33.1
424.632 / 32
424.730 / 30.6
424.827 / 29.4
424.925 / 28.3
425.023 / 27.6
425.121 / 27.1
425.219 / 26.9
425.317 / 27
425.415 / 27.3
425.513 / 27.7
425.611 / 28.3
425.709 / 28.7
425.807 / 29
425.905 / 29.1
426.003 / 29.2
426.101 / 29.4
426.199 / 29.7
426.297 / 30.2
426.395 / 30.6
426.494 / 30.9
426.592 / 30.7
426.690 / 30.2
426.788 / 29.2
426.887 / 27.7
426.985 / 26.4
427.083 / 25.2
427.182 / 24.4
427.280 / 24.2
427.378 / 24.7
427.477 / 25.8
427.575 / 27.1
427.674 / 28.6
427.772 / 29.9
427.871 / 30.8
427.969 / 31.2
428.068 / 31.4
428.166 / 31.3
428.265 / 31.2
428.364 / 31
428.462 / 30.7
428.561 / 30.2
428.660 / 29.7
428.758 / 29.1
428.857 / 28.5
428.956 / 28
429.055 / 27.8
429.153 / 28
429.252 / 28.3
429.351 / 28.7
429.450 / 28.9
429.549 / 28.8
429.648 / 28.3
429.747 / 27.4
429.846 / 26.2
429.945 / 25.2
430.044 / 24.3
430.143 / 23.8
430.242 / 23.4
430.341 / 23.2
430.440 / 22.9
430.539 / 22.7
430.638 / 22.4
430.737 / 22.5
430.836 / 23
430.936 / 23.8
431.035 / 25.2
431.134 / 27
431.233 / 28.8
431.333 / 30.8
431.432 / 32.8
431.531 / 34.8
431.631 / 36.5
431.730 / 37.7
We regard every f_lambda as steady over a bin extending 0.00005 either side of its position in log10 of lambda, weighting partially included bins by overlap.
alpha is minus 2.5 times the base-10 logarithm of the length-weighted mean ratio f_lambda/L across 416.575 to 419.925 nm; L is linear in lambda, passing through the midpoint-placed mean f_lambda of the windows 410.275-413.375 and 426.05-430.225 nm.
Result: -0.02 mag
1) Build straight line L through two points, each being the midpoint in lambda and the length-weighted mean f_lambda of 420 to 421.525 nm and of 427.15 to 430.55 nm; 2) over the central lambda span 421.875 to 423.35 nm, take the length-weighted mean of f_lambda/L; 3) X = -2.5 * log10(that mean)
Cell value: 0.22 mag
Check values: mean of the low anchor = 32.2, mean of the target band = 25.4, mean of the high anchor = 27.7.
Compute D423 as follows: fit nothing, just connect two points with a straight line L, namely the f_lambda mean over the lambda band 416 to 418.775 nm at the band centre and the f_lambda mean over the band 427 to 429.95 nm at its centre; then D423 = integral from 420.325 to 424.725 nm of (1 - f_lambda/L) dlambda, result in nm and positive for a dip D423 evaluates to 0.07 nm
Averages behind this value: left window 32.2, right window 28.4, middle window 29.9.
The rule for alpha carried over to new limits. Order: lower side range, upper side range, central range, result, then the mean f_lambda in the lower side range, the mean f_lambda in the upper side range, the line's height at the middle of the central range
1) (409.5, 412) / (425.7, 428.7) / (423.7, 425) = -0.09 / 31.7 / 29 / 29.5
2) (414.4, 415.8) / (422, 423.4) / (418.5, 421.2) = -0.16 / 30.7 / 24.9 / 27.1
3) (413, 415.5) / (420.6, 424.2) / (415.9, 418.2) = -0.09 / 30.3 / 29.4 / 30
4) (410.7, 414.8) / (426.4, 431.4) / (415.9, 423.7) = -0.03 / 31.7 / 27.4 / 29.8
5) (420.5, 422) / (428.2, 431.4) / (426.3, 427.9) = 0.03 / 32.8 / 26.9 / 28.8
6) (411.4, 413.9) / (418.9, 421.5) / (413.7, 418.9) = 0.02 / 32.4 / 31.6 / 32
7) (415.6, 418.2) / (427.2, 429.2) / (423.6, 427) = -0.01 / 32.4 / 28.9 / 29.8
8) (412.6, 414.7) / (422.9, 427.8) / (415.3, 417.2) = -0.08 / 30.2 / 29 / 29.9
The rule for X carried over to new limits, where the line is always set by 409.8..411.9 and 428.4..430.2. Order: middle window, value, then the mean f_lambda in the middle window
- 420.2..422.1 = -0.098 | 32.3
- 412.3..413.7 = -0.014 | 31.6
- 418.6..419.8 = -0.037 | 31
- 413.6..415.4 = 0.026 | 30.2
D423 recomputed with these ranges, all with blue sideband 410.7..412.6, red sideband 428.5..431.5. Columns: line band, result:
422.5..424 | 0.14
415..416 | 0.01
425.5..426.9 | -0.07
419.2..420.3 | 0.00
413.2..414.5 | 0.11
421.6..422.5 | 0.02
